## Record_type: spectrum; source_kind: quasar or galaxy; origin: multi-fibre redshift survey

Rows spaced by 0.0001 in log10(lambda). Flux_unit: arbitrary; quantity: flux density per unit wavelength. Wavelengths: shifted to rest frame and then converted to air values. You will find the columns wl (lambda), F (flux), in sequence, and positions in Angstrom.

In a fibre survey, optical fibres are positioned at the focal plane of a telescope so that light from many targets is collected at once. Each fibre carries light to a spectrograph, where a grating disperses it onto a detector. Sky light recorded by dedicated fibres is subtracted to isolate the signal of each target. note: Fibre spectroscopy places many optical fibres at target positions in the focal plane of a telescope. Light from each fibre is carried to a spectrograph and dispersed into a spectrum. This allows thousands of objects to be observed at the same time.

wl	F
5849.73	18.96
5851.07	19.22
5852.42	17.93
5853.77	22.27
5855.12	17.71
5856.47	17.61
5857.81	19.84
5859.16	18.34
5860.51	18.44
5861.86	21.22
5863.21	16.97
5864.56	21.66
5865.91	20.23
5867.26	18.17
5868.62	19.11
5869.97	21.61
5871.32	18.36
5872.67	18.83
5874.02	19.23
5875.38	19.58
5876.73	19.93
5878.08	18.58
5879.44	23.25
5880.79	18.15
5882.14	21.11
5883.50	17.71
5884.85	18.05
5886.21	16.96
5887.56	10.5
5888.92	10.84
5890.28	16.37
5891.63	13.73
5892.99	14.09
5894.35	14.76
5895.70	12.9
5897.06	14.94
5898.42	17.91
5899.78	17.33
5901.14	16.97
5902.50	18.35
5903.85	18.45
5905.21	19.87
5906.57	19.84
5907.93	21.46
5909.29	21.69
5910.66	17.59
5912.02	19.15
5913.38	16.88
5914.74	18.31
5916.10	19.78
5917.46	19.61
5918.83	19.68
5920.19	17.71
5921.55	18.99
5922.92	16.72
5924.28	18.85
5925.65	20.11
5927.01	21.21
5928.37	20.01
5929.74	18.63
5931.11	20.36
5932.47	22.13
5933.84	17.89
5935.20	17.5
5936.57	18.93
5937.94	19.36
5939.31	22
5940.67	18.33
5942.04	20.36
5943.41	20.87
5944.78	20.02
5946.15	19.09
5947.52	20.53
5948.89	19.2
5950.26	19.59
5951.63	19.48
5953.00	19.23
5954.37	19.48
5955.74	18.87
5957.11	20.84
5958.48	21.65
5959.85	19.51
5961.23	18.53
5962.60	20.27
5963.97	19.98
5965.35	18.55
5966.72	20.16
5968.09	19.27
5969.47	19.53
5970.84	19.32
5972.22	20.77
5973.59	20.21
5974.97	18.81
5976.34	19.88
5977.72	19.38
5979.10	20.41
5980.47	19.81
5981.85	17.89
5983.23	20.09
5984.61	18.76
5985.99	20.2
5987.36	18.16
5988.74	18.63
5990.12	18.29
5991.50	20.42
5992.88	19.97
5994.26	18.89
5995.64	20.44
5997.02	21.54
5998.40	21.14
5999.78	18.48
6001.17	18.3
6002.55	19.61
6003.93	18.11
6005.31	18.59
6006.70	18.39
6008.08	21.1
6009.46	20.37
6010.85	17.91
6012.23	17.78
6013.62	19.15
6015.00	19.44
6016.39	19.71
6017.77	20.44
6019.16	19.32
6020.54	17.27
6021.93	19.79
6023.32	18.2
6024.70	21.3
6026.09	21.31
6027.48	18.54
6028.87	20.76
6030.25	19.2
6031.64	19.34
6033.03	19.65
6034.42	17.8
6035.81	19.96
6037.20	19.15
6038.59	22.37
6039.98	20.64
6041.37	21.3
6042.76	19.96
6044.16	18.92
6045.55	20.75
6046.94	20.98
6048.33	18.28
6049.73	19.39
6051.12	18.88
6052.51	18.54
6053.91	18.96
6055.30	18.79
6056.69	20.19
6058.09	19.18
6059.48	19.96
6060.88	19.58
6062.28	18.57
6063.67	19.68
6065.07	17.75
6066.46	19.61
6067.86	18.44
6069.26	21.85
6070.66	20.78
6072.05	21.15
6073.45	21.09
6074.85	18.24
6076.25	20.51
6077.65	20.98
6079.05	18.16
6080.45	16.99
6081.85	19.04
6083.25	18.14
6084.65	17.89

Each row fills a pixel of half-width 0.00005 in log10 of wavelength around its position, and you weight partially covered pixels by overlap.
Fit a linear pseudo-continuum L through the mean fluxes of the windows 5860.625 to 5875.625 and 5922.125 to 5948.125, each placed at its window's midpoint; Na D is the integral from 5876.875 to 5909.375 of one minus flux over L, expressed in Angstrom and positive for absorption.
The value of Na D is 3.9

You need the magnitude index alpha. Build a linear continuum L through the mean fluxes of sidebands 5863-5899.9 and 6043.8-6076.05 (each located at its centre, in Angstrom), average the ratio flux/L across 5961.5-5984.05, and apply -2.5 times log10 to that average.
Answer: -0.06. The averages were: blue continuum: 17.5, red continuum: 19.6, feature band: 19.6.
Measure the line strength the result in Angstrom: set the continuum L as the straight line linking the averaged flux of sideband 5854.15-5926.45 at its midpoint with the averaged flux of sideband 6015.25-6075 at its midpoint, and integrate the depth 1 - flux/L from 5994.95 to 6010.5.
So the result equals -0.3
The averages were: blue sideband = 18.2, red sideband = 19.7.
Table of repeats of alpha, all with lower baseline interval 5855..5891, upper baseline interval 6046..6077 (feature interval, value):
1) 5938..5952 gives -0.06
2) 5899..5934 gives -0.02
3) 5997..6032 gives 0.00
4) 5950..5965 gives -0.04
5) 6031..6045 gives -0.03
